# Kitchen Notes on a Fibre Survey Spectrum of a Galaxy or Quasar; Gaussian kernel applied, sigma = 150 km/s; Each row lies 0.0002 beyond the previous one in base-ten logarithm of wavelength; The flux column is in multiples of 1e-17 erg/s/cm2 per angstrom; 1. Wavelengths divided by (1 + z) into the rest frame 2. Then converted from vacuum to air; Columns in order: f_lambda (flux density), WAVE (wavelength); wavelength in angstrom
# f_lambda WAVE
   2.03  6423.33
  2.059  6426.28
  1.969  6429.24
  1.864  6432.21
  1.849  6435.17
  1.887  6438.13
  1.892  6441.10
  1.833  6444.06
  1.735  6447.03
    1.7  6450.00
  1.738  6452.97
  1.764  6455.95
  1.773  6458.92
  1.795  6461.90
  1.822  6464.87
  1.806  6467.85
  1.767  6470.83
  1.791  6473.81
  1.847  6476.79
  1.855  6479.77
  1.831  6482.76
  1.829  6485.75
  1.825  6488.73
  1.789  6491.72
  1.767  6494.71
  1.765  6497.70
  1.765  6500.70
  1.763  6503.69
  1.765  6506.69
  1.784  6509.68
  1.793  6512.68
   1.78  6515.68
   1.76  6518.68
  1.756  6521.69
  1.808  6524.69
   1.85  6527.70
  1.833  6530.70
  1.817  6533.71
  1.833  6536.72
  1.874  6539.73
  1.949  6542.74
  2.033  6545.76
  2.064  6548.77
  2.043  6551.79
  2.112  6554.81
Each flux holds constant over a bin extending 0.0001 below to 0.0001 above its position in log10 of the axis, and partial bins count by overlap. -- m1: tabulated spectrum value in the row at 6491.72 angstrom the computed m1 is 1.789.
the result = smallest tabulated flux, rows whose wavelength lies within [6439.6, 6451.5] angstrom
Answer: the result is 1.7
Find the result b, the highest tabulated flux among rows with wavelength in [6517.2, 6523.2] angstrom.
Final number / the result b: 1.76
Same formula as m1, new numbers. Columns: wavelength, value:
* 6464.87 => 1.822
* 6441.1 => 1.892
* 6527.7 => 1.85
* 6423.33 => 2.03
